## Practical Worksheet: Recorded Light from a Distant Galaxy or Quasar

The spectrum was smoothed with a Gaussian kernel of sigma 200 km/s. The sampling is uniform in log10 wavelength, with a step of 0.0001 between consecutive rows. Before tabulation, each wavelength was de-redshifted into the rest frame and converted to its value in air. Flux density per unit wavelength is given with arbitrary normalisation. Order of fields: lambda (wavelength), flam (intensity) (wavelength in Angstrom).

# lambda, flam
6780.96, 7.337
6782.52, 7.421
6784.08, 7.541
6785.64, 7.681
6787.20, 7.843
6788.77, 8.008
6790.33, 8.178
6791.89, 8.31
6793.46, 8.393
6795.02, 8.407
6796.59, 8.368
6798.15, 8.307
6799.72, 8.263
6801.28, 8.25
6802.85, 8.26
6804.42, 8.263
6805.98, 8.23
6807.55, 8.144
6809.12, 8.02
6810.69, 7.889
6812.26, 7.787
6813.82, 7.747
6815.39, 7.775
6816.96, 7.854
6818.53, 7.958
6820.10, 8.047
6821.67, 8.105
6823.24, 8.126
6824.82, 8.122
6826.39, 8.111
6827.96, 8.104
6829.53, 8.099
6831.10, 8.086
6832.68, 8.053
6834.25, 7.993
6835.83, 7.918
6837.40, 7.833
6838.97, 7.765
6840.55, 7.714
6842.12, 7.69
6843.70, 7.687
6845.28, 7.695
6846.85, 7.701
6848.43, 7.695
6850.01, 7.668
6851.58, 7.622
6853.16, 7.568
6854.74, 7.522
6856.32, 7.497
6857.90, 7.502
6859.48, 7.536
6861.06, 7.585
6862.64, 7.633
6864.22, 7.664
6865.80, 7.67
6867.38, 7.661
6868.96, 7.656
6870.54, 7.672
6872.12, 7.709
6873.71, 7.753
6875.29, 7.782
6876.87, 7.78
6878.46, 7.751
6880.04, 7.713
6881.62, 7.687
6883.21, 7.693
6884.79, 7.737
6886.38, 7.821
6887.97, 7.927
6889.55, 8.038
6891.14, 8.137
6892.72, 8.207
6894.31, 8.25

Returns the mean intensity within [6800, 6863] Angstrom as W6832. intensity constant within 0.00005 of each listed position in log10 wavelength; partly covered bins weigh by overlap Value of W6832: 7.88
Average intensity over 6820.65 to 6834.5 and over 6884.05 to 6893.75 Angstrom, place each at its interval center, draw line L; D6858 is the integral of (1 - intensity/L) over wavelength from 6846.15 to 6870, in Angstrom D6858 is 1.3 Angstrom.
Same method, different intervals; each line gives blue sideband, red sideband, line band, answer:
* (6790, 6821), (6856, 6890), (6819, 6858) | 0.4 Angstrom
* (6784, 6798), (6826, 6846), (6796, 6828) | -0.2 Angstrom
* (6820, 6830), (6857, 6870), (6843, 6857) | 0.3 Angstrom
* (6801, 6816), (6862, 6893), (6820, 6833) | -0.2 Angstrom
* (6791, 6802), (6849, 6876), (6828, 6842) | 0.0 Angstrom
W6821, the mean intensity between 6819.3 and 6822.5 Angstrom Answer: 8.08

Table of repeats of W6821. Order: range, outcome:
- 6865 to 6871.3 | 7.67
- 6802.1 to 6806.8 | 8.25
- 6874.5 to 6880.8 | 7.76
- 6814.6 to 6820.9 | 7.91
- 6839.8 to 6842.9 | 7.71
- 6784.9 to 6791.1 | 7.93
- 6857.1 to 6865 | 7.58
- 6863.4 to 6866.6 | 7.67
